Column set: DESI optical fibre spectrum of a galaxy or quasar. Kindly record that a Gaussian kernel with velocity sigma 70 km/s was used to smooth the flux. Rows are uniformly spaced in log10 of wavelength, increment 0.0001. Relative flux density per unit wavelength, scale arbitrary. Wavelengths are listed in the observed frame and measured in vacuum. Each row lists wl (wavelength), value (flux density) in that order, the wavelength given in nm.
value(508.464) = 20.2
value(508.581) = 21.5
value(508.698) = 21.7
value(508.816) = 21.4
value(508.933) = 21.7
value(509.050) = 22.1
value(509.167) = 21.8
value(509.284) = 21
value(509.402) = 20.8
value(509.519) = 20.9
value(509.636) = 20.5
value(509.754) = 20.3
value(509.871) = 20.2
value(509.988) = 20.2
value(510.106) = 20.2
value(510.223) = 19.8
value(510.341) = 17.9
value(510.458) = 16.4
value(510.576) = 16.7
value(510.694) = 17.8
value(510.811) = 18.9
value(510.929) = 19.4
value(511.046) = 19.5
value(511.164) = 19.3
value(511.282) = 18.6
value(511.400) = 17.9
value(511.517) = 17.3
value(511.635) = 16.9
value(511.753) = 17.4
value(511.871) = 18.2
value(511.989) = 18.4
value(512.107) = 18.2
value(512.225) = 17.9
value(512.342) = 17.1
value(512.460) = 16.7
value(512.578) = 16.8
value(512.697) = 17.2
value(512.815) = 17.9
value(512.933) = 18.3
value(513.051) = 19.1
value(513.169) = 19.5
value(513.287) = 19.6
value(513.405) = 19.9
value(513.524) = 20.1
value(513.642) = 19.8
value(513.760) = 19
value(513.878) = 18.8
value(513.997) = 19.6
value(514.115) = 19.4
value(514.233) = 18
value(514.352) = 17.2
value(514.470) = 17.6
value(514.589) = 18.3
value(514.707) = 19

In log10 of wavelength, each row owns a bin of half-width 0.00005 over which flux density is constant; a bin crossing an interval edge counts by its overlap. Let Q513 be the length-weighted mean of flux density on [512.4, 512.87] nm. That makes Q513 17.1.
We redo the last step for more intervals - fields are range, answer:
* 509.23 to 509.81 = 20.7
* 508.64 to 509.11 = 21.7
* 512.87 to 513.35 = 19.2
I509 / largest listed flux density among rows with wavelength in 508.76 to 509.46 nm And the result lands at 22.1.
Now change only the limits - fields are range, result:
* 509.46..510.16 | 20.9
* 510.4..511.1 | 19.5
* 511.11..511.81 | 19.3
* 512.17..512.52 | 17.9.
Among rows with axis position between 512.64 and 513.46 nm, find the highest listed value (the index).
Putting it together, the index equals 19.9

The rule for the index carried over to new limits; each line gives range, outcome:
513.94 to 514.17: 19.6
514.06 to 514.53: 19.4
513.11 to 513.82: 20.1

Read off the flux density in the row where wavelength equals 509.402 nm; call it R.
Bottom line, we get 20.8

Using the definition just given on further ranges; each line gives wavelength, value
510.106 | 20.2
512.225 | 17.9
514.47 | 17.6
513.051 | 19.1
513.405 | 19.9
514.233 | 18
